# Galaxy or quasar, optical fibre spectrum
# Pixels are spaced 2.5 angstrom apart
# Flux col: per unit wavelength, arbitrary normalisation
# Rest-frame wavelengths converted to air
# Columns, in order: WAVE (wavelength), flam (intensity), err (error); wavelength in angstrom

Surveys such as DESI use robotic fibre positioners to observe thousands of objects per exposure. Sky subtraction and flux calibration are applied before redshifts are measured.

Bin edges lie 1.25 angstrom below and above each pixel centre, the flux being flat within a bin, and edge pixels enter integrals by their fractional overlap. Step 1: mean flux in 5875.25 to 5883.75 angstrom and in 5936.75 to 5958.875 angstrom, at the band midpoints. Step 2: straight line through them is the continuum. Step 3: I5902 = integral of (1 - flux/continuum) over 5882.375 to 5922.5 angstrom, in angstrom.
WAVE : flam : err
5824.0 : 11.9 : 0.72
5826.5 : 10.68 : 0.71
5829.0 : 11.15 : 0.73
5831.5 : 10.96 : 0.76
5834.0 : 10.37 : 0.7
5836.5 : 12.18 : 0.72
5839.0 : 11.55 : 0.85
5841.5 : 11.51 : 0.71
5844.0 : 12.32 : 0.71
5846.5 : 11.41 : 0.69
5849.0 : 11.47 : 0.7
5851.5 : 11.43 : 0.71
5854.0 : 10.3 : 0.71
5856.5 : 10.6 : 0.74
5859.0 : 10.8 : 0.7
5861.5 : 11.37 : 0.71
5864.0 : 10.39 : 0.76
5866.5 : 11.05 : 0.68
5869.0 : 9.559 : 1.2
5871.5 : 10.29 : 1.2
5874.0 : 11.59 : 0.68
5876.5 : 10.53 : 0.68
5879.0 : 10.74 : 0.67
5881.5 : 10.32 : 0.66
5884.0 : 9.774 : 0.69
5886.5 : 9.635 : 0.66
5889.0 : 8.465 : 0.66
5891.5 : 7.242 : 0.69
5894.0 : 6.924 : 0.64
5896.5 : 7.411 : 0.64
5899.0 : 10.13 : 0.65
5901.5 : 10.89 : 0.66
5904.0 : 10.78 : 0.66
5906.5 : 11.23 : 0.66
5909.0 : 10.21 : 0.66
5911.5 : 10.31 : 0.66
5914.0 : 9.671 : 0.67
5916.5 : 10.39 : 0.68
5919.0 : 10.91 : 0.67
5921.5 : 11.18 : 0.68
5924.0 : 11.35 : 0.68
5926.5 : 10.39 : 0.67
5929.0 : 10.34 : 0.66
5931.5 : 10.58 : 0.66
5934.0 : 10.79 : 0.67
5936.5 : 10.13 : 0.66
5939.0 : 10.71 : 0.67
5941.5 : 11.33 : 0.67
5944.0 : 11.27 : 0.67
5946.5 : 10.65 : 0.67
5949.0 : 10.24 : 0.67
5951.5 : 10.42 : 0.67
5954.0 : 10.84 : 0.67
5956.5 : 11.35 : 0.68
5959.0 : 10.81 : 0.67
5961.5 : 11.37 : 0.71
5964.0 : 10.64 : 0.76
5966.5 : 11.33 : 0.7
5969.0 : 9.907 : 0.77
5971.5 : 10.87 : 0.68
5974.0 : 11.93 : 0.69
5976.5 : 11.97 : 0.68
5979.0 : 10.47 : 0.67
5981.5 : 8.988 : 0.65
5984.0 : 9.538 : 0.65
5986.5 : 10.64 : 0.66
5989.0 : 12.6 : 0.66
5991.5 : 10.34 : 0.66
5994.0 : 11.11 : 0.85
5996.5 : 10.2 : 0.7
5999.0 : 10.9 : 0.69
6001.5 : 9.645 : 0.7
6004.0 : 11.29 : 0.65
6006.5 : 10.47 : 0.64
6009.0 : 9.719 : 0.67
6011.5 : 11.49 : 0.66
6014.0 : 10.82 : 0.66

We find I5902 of 3.3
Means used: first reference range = 10.4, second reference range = 10.8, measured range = 9.69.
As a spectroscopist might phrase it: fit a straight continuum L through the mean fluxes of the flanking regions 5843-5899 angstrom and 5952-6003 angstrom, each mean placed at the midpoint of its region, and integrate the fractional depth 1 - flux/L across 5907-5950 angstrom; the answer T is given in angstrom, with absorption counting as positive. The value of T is -0.6 angstrom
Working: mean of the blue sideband 10.2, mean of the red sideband 10.8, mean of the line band 10.6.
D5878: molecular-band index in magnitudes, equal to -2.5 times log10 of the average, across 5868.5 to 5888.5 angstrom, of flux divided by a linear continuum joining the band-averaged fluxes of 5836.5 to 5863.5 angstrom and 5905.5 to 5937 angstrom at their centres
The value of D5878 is 0.08 mag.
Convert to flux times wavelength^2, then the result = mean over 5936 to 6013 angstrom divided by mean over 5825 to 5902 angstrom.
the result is 1.07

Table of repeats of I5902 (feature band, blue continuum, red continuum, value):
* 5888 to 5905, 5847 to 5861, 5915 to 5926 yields 3.28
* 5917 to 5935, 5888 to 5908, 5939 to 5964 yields -1.28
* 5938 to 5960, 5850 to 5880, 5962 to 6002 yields -0.25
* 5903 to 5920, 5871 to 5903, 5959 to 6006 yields -1.12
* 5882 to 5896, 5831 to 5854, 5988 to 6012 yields 3.45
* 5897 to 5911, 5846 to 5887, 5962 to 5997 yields 0.32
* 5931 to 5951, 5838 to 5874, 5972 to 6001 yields 0.27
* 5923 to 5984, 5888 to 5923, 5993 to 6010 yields -3.96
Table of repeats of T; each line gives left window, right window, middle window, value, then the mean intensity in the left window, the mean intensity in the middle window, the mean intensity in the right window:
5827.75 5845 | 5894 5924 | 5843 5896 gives 3.09 angstrom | 11.4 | 10.2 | 10.2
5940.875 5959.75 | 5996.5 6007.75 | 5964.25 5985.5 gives 0.15 angstrom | 10.8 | 10.6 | 10.5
